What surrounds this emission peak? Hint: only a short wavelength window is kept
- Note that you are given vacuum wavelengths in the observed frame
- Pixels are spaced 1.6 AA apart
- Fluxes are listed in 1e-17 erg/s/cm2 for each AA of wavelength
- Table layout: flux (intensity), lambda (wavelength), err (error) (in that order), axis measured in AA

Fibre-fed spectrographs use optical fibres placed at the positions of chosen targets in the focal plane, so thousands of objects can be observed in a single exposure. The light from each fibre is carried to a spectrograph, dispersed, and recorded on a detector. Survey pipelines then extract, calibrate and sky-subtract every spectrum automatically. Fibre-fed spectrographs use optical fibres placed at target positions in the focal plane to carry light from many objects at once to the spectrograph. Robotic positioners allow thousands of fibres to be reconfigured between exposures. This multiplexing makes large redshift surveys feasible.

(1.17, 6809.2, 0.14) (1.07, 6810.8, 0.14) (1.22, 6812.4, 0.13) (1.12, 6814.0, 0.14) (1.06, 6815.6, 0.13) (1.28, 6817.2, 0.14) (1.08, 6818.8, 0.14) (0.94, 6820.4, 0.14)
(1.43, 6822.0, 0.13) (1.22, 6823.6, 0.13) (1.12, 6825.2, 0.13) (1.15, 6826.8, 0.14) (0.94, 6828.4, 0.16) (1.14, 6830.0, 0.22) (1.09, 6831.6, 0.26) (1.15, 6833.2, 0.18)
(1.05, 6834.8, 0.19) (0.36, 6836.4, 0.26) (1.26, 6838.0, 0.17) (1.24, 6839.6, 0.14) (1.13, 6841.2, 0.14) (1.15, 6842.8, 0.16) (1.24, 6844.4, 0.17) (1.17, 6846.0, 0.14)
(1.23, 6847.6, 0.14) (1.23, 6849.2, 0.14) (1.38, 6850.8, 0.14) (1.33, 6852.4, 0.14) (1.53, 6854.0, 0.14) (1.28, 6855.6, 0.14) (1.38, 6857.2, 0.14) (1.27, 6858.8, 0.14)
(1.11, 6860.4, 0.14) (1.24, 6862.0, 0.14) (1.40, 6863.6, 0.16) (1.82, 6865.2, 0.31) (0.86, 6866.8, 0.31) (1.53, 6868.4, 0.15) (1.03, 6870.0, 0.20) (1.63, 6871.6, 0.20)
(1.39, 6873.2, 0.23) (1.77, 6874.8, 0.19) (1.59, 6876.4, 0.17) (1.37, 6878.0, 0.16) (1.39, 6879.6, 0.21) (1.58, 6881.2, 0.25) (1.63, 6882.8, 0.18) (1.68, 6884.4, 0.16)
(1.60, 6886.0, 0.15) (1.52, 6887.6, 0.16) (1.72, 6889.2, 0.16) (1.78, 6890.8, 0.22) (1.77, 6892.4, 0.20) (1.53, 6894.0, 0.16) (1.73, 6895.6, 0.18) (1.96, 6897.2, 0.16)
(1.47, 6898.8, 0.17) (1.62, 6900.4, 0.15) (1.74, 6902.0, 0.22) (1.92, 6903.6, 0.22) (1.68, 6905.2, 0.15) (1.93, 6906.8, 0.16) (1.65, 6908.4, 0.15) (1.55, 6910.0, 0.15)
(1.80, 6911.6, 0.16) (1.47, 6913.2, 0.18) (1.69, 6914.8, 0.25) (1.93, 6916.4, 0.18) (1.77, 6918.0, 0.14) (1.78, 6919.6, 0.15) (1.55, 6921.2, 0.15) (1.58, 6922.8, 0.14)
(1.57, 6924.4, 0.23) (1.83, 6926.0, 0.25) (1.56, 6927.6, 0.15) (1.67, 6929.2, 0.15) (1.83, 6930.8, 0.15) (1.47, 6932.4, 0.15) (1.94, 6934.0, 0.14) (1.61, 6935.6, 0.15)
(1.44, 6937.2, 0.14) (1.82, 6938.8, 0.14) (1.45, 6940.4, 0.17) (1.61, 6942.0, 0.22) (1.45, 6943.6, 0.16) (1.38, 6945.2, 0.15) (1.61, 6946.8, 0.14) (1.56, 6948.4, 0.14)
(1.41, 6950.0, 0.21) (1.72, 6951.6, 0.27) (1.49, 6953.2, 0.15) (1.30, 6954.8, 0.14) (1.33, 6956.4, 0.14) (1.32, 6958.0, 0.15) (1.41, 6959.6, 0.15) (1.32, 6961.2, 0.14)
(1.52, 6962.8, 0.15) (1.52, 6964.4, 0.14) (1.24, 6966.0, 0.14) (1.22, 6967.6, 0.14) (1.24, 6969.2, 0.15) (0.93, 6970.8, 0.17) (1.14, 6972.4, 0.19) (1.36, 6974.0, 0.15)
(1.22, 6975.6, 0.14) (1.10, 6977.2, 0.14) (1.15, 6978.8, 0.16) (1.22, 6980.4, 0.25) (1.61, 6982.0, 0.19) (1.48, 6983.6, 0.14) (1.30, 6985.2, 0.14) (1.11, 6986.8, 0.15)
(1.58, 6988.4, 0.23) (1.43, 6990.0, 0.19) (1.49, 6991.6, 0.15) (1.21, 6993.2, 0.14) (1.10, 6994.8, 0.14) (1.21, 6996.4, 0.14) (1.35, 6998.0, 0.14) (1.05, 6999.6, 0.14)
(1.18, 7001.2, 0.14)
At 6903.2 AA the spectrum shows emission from Mg II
